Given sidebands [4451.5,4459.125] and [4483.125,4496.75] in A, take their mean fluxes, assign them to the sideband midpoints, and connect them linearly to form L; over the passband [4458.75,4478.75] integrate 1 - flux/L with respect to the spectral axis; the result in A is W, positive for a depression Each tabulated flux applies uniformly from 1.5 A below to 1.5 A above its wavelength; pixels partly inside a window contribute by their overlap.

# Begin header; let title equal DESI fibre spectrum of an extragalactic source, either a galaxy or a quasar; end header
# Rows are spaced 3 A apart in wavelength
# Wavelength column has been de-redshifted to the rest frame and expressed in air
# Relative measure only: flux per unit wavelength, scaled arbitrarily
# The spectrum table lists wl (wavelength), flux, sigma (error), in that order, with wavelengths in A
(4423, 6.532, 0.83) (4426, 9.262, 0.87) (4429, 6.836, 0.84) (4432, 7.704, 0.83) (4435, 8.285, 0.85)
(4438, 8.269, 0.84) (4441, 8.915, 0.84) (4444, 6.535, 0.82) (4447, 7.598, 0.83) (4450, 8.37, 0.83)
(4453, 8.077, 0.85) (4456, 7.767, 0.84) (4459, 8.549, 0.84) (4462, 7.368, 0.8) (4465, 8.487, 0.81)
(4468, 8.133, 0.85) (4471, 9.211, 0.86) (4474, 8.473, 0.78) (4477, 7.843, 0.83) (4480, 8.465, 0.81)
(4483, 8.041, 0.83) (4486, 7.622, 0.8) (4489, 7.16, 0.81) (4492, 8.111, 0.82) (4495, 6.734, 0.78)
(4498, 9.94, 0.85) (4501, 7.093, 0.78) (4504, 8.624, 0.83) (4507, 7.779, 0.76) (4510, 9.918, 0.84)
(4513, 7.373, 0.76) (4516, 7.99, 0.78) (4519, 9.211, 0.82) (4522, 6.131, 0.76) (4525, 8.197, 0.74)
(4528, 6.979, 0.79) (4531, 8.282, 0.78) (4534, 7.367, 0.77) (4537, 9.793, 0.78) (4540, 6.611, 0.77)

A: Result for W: -1.1 A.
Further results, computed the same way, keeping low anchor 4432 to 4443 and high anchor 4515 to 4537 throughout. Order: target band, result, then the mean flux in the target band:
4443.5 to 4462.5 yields 0.9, 7.84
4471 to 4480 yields -0.3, 8.38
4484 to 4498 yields 0.6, 7.7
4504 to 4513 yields -0.7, 8.57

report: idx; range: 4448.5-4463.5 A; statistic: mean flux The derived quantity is 8.03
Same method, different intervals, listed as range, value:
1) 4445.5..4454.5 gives 8.01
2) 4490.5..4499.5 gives 8.26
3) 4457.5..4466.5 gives 8.13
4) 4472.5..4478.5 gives 8.16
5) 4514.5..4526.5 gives 7.88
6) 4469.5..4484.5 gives 8.41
